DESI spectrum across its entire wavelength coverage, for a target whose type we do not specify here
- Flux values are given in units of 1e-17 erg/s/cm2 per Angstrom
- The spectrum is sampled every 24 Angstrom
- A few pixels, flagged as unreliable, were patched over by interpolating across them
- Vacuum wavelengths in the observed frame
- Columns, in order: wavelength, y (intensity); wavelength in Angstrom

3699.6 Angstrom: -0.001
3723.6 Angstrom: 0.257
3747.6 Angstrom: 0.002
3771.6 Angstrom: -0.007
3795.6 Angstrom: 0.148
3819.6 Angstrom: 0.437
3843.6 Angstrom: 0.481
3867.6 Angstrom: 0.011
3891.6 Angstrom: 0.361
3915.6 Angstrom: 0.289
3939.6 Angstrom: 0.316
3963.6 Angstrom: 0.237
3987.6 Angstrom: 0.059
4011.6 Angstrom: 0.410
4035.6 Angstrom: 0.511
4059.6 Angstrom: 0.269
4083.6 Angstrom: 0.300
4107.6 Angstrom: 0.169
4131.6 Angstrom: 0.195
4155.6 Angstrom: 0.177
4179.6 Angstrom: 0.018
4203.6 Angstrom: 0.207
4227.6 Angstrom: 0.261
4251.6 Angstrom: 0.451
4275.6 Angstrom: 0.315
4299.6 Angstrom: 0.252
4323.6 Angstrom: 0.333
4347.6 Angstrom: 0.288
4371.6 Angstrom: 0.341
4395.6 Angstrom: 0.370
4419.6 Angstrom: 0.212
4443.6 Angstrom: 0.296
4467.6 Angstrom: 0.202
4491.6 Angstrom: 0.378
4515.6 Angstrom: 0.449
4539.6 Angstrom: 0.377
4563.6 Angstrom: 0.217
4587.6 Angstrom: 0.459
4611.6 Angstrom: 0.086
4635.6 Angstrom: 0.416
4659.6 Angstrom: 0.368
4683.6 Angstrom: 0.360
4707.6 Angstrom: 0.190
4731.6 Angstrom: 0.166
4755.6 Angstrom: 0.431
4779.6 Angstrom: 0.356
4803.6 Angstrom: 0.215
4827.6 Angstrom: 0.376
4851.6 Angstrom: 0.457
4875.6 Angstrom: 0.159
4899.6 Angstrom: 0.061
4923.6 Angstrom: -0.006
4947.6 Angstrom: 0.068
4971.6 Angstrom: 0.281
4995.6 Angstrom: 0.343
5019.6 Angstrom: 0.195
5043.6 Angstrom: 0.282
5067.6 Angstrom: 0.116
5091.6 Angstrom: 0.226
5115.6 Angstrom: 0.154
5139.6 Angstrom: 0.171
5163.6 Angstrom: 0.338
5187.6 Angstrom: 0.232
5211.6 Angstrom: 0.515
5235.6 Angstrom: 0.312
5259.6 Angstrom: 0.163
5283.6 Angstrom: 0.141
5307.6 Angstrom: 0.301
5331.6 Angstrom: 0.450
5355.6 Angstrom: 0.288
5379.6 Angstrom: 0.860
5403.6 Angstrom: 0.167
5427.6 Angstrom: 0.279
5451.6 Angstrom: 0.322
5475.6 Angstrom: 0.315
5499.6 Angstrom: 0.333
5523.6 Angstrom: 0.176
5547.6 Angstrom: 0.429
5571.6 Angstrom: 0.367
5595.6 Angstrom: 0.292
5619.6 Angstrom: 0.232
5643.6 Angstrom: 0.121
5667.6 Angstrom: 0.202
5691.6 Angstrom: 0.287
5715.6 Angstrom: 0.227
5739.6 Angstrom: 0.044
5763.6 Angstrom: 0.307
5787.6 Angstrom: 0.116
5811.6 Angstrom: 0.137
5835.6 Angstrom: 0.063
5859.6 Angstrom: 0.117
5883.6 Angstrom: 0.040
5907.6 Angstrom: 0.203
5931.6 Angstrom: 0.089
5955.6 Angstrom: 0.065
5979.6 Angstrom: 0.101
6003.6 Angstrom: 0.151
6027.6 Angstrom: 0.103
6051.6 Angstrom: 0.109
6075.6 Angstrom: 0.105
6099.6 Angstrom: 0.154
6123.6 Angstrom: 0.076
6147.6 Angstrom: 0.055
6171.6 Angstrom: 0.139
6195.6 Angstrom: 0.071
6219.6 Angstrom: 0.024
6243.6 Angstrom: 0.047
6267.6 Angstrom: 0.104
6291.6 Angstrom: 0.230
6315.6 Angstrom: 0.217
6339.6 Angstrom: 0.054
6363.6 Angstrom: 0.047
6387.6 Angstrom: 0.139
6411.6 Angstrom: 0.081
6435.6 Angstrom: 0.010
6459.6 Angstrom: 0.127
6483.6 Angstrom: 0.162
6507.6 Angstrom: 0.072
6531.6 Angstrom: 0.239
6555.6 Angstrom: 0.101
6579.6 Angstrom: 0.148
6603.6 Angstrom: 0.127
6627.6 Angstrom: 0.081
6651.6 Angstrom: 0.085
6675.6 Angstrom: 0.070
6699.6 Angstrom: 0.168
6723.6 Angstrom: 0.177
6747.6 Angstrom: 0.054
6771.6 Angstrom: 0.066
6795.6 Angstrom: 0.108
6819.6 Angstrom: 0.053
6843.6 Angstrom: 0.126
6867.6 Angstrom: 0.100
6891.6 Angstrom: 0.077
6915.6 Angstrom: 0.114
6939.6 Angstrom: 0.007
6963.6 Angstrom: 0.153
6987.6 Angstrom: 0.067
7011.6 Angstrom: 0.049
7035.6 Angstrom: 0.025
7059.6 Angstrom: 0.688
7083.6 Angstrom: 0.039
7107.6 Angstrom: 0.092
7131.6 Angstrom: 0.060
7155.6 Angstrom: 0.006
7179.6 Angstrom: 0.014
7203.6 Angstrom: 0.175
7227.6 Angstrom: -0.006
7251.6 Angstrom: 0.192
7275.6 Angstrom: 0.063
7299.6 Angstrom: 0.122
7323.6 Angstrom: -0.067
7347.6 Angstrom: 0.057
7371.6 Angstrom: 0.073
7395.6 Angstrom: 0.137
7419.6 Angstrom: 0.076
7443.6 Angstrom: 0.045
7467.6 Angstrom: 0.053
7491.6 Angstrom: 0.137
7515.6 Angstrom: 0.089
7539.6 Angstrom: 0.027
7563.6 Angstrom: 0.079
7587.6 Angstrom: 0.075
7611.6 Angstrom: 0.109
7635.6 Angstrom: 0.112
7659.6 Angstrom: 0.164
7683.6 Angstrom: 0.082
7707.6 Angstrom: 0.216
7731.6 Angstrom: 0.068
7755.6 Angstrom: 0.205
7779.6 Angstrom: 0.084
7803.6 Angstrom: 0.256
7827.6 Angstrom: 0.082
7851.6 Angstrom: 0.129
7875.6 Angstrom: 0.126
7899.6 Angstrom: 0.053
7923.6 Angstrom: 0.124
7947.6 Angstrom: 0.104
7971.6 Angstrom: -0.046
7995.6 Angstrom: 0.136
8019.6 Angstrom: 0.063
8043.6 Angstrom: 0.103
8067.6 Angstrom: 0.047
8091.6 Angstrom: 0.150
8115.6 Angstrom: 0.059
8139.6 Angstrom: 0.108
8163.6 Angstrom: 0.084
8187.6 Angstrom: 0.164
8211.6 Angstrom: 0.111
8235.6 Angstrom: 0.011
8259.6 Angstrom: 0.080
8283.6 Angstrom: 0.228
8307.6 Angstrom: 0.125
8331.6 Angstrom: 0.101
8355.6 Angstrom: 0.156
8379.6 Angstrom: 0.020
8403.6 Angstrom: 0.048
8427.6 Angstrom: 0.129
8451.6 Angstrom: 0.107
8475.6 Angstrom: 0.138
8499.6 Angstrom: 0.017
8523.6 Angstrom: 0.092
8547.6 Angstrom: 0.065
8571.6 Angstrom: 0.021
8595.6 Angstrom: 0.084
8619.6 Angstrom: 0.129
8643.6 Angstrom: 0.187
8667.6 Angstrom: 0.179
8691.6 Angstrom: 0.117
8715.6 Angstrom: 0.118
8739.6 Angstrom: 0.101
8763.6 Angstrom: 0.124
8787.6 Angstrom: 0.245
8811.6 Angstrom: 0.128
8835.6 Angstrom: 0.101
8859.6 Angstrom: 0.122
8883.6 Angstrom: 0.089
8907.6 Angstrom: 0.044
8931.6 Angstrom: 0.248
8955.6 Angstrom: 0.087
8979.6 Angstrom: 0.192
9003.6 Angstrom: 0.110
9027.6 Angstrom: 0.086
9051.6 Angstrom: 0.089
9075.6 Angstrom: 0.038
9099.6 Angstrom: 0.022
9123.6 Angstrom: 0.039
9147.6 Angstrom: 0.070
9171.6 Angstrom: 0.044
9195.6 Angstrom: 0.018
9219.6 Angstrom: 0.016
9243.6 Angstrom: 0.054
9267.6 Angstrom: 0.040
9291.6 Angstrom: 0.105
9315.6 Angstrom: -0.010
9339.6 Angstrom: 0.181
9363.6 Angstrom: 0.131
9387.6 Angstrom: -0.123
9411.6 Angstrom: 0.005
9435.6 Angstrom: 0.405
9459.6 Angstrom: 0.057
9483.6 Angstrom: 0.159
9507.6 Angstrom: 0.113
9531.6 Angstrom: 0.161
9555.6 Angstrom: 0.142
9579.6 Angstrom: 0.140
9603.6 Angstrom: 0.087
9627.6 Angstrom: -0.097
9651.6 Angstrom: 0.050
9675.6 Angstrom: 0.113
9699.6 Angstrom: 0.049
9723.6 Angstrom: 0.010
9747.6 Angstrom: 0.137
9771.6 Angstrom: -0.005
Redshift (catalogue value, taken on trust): 0.074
